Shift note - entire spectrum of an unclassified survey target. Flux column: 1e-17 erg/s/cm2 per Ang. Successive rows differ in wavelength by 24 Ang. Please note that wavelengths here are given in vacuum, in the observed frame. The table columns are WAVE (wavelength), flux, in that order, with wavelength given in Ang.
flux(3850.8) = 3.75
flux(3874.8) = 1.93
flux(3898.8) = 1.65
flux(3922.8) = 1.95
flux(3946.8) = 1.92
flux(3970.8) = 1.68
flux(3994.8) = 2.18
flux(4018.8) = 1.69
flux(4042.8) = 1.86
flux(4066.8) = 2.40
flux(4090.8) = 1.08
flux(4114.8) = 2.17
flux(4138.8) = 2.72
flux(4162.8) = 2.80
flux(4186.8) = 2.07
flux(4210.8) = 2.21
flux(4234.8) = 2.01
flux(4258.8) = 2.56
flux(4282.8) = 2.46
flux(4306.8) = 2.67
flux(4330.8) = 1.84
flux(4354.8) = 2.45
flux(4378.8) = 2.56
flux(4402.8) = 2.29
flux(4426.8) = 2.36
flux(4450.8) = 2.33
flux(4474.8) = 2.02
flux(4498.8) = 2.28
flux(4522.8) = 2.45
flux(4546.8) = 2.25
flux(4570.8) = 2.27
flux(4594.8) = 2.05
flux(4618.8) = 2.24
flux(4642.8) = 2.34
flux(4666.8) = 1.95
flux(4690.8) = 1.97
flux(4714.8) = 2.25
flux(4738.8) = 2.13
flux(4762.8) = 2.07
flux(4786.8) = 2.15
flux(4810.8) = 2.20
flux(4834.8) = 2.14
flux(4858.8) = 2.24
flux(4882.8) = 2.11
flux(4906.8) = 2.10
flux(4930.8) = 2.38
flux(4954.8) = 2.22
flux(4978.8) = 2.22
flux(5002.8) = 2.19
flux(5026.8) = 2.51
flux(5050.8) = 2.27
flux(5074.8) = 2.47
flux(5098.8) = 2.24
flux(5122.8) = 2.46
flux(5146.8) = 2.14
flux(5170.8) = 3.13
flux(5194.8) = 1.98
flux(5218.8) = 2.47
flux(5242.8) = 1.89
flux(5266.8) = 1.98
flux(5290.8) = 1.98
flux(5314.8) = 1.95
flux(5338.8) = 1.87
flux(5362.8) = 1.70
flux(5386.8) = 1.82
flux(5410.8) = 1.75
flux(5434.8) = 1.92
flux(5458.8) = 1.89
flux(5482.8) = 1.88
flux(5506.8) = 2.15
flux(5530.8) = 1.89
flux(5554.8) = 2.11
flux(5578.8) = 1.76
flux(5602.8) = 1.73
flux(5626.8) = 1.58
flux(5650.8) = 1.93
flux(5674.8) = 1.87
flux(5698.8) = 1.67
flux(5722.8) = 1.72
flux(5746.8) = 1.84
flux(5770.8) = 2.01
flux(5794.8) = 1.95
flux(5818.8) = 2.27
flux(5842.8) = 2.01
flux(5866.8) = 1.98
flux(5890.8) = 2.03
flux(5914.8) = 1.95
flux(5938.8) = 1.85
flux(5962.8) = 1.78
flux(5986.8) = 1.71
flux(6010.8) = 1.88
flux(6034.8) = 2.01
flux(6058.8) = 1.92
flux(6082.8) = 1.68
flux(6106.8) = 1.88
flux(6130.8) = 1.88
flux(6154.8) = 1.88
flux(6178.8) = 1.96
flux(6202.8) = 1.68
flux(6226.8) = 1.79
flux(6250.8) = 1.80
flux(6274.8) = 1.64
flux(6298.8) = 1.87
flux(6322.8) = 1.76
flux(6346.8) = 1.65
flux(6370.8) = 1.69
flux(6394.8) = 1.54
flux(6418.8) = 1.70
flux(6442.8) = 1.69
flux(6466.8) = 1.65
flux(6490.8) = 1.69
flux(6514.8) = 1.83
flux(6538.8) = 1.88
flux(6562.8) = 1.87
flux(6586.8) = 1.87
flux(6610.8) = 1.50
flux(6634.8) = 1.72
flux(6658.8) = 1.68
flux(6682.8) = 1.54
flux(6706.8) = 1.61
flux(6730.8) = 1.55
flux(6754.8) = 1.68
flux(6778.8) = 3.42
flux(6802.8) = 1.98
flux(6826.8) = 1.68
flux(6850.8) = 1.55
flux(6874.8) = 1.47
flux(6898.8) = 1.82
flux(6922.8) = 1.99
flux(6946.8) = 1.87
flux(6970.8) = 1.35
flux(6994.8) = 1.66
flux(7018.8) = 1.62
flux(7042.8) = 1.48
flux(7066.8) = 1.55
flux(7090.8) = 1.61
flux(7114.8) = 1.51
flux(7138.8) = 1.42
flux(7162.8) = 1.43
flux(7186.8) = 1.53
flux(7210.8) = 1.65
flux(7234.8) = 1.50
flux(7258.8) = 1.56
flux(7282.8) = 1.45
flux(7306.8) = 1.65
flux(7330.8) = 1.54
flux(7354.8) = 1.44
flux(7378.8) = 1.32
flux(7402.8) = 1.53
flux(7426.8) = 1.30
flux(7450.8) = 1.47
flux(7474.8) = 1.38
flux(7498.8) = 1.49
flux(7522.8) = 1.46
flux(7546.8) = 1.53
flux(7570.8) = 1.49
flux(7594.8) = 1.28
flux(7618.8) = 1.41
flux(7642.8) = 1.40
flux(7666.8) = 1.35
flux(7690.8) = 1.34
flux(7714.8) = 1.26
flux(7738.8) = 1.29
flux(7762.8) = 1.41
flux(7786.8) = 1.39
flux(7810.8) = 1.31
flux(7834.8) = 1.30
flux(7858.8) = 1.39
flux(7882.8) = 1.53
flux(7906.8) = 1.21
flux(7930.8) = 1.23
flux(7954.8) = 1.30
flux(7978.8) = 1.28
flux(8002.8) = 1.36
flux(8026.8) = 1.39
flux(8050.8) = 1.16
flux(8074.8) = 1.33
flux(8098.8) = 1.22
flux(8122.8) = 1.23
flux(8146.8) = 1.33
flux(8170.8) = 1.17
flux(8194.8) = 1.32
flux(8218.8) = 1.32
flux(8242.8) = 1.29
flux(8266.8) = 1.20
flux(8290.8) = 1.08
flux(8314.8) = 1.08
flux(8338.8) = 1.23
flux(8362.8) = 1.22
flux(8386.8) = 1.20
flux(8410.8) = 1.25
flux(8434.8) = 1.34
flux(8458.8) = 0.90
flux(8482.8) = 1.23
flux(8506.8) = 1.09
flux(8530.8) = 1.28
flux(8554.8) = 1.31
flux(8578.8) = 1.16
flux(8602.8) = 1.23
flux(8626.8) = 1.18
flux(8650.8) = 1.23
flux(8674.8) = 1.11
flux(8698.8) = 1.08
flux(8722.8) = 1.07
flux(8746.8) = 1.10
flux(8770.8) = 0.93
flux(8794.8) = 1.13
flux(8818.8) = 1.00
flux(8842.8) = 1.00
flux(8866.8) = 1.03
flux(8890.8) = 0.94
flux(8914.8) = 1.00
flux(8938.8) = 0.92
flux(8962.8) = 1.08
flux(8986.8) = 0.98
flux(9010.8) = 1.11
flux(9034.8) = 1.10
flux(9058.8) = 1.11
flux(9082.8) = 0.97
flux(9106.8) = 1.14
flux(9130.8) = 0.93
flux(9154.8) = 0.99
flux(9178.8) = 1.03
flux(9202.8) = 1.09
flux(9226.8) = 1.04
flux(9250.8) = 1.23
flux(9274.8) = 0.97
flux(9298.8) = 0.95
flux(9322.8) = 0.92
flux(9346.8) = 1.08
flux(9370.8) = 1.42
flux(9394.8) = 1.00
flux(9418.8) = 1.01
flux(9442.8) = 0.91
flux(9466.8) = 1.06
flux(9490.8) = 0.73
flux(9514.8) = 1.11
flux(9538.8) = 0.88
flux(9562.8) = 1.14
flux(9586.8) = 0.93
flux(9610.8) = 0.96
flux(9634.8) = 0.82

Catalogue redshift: 0.03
